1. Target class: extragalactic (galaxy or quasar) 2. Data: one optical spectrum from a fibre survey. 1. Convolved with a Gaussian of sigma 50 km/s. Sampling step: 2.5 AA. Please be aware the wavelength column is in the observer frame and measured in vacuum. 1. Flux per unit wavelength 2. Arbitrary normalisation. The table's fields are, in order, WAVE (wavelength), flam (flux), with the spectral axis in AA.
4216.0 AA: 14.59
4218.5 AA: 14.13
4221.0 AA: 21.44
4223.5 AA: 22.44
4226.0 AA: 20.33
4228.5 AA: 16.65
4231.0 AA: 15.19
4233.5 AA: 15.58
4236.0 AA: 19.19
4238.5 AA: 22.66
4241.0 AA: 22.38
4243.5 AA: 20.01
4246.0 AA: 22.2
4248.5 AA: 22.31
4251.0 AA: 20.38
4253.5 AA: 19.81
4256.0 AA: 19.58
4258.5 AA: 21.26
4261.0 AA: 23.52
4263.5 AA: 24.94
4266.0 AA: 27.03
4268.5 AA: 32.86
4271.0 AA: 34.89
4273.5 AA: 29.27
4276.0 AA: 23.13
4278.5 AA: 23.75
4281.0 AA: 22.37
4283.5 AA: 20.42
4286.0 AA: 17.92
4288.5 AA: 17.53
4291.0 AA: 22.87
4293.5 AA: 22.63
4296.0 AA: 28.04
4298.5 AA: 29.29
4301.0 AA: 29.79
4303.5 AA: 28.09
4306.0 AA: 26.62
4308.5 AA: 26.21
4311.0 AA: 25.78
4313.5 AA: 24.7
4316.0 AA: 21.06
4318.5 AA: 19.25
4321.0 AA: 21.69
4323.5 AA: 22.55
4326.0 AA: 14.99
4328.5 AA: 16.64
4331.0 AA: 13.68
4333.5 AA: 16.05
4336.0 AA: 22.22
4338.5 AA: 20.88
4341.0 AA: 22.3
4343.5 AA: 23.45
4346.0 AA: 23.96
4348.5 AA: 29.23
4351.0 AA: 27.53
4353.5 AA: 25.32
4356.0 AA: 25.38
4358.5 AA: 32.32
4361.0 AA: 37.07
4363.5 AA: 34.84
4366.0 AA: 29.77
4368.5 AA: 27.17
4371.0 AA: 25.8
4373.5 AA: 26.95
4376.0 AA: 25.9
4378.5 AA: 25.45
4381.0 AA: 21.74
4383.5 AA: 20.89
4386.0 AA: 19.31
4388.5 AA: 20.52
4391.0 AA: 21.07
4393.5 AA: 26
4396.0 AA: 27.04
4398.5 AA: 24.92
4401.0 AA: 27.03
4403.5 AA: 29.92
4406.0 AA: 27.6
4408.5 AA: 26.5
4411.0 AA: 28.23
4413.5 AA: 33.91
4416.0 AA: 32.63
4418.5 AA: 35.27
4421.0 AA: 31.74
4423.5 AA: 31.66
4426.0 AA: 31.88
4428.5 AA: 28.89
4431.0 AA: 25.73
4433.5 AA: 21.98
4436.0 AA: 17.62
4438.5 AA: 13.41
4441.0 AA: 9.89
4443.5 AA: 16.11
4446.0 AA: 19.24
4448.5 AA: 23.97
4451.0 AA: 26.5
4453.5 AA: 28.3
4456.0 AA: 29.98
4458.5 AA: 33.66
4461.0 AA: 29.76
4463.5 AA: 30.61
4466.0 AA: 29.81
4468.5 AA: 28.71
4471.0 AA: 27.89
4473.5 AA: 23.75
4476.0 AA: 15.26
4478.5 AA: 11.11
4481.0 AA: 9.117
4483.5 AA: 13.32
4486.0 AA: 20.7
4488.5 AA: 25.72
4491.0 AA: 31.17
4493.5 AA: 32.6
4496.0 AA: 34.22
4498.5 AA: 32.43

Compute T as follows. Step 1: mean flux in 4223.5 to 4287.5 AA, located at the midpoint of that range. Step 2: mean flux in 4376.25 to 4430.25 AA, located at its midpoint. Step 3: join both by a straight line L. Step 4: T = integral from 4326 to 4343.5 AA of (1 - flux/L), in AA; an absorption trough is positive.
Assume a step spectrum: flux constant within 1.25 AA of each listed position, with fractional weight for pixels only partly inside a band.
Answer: 4.38 AA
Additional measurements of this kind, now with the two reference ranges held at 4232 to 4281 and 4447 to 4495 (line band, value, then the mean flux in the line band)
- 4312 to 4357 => 4.1 AA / 21.7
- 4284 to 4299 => 0.6 AA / 22.6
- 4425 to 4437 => -0.3 AA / 25.2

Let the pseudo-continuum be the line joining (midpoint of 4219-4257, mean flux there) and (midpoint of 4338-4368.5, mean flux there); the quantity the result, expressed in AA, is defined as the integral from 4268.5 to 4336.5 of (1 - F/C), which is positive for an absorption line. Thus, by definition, 2.5 AA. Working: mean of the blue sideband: 19.9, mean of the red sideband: 27.8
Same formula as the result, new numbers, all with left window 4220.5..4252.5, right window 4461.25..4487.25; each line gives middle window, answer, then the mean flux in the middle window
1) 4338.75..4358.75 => -4.8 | 25.6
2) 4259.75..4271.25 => -4.5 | 28.1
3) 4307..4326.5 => -1.8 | 22.4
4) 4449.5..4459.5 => -3.8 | 29.4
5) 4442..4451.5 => 0.2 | 20.8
